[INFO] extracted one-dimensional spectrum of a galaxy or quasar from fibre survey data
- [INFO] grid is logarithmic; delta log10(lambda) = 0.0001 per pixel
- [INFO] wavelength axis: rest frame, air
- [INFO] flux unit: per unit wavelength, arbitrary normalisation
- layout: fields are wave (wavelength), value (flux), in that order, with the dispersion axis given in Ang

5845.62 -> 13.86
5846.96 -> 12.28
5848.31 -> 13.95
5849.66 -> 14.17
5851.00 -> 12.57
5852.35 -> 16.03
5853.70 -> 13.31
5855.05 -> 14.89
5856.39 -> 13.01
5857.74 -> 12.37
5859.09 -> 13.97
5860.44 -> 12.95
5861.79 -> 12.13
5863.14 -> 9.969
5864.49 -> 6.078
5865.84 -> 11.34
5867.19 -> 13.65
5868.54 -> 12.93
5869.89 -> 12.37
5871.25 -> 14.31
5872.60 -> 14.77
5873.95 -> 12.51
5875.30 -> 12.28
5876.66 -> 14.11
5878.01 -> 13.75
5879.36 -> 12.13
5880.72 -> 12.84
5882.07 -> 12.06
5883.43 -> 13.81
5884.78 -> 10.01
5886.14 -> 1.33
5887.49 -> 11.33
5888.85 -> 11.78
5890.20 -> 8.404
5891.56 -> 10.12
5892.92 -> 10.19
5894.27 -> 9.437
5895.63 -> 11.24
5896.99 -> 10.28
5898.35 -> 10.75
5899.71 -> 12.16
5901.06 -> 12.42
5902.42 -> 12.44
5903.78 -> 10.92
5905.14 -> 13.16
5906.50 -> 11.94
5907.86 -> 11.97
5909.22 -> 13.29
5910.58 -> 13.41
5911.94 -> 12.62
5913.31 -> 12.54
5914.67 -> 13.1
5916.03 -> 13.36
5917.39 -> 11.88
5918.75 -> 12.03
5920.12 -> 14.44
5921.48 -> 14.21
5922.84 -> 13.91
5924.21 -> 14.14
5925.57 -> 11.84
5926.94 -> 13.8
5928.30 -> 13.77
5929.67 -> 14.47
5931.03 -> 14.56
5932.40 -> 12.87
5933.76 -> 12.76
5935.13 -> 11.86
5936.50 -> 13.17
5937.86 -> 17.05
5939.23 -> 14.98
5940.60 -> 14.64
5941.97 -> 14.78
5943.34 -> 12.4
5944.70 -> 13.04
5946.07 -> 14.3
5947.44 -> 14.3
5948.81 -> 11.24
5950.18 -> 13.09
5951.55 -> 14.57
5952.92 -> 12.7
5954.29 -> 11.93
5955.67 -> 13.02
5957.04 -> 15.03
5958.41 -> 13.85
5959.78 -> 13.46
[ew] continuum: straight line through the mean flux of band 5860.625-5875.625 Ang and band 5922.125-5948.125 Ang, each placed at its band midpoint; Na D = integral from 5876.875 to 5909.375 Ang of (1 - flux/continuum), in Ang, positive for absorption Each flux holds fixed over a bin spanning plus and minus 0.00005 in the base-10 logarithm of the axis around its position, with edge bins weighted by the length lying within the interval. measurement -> 4.0 Ang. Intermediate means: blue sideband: 12.1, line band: 11.2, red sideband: 13.8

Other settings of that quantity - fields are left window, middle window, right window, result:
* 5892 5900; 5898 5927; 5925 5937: -2.24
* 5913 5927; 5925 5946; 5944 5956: -0.95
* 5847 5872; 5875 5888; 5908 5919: 1.46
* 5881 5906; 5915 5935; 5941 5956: -2.02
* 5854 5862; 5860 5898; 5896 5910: 3.98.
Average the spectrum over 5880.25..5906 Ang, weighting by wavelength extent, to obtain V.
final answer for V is 10.8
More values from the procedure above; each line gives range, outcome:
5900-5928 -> 12.9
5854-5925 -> 12.1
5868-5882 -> 13.2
